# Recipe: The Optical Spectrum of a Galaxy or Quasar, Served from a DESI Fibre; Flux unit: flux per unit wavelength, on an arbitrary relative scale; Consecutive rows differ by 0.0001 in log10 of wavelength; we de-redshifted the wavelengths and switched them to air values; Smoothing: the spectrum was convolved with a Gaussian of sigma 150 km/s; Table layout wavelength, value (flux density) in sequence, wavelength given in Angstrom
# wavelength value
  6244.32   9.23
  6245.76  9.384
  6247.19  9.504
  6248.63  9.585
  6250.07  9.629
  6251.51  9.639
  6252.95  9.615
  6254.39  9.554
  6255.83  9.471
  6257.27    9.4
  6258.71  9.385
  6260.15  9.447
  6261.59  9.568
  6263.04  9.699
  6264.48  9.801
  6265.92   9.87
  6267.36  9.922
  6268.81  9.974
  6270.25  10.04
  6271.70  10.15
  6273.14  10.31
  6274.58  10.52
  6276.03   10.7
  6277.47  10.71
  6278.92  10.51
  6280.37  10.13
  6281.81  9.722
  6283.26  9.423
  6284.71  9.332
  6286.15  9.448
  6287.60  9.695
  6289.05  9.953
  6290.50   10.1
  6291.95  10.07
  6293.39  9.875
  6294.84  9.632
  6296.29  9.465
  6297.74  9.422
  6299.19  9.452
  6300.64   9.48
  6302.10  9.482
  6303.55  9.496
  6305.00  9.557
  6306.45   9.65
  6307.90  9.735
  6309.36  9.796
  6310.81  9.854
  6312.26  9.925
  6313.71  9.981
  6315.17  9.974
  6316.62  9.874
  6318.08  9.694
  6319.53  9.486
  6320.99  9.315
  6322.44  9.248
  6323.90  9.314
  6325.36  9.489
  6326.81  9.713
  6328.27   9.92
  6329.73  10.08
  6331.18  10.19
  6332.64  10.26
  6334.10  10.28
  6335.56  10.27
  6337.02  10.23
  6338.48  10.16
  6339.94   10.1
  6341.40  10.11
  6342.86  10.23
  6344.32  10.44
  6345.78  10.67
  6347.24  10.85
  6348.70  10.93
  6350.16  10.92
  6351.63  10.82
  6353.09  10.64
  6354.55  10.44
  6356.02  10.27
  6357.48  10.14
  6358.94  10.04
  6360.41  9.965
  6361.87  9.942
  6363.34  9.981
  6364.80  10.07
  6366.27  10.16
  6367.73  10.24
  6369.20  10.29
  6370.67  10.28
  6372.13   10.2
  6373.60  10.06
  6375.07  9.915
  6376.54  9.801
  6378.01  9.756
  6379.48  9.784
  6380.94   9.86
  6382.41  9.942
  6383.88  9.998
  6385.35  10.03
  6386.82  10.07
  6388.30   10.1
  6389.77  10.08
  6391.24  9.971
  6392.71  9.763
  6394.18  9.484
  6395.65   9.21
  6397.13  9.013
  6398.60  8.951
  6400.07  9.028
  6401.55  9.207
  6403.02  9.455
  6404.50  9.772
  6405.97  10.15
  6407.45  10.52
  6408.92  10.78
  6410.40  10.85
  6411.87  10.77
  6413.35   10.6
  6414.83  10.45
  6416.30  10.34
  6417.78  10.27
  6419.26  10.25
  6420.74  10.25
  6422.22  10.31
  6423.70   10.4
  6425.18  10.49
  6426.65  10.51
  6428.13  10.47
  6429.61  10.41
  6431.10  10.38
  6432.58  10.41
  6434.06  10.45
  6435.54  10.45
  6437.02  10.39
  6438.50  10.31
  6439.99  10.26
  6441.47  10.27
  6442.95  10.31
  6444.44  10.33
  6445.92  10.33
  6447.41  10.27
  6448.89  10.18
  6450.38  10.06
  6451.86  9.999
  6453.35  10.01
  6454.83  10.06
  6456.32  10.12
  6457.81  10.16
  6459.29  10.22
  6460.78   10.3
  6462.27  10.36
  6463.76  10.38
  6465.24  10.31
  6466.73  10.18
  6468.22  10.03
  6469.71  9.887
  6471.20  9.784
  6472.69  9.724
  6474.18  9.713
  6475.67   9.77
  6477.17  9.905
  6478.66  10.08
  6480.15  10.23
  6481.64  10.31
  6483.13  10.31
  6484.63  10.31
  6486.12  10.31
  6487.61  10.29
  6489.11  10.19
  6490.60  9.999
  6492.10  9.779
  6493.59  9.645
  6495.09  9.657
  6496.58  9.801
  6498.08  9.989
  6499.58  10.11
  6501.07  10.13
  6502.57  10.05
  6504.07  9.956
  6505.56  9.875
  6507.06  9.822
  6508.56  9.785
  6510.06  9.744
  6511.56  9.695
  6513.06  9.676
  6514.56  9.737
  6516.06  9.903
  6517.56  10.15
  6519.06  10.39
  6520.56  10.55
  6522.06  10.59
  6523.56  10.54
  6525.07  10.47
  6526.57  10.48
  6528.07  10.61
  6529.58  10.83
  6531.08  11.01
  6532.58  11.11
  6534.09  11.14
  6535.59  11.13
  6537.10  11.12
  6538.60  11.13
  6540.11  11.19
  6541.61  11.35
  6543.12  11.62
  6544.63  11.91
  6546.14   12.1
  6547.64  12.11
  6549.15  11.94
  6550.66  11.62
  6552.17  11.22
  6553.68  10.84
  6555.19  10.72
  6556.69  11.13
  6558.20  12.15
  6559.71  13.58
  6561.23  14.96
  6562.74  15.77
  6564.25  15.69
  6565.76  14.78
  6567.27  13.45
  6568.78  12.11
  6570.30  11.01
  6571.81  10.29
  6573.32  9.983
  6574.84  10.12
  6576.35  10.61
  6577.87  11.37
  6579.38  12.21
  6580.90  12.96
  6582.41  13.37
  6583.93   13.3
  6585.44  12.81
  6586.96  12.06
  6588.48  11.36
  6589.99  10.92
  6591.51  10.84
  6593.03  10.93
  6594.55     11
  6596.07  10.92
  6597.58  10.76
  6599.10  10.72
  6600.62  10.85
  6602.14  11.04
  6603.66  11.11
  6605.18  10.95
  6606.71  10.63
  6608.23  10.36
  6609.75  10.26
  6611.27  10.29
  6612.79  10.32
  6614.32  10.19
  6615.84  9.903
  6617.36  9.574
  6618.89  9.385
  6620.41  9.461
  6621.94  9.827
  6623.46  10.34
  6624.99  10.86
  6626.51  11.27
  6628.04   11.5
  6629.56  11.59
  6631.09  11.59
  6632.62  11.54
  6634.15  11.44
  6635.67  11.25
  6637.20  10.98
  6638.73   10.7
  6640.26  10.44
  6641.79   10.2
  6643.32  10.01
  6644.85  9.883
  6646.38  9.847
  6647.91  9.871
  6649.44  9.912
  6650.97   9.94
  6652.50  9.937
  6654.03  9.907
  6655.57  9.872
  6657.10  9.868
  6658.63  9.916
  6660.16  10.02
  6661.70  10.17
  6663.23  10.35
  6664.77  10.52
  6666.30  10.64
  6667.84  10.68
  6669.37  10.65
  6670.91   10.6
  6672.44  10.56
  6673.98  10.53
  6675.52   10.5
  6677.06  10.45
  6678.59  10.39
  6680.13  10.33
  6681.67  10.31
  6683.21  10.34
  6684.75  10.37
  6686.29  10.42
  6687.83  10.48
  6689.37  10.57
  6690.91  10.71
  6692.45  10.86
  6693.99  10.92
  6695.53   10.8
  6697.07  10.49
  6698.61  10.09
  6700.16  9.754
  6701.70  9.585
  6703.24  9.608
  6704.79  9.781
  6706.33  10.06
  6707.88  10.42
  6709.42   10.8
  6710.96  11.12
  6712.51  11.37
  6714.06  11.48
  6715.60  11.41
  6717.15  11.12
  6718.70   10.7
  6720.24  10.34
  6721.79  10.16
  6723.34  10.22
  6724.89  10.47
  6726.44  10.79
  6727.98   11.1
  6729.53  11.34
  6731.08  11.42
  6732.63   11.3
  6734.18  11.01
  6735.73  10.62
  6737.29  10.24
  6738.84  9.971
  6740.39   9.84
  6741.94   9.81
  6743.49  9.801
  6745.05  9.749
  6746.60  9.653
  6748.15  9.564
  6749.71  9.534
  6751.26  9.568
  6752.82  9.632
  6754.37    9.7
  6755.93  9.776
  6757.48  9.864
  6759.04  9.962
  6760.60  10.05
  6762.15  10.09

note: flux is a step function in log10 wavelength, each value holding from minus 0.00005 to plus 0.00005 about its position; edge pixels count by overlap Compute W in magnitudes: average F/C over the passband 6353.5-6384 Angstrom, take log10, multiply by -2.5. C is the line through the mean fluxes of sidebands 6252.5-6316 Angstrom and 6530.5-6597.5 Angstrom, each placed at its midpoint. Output 0.04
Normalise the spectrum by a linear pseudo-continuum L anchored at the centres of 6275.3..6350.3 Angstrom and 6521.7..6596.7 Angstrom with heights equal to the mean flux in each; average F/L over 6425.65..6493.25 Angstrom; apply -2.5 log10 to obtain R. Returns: 0.08 mag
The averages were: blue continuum 9.92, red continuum 11.7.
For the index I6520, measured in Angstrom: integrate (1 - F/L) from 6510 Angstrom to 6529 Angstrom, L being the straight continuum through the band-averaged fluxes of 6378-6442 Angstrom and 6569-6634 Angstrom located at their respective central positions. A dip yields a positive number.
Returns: 0.7 Angstrom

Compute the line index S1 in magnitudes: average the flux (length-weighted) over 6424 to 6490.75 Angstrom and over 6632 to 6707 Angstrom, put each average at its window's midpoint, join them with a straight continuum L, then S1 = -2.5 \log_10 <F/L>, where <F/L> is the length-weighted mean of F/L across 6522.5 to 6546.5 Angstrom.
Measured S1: -0.08 mag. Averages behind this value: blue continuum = 10.2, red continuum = 10.3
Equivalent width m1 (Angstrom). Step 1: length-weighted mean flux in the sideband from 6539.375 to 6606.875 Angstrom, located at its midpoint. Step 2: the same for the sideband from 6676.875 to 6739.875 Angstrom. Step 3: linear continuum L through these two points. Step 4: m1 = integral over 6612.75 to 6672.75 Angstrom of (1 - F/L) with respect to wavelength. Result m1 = 4.3 Angstrom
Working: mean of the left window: 11.8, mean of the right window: 10.6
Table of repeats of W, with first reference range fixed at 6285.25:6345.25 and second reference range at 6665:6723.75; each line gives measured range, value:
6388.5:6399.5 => 0.049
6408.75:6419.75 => -0.056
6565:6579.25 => -0.126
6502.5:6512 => 0.036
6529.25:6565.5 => -0.174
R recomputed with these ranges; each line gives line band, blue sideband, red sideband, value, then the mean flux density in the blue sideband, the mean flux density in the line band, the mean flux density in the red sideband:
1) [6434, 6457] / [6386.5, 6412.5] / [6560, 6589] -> 0.03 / 9.84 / 10.2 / 12.6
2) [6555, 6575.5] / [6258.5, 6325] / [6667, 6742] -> -0.22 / 9.79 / 12.6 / 10.6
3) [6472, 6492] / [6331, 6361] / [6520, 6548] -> 0.09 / 10.4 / 10.1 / 11.1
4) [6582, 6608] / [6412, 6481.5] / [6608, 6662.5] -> -0.10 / 10.2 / 11.3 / 10.3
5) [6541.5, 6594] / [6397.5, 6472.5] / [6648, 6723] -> -0.17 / 10.2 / 12.1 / 10.4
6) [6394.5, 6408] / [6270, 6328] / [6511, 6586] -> 0.12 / 9.79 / 9.46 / 11.6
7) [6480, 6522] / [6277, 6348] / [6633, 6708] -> 0.01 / 9.87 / 10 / 10.3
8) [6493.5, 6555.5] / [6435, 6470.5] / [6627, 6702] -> -0.03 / 10.2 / 10.6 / 10.5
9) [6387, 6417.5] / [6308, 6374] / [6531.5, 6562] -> 0.07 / 10.1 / 9.93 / 11.7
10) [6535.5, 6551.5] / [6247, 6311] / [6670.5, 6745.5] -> -0.13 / 9.77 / 11.6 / 10.5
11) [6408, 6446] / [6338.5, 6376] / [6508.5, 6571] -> 0.03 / 10.3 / 10.4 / 11.5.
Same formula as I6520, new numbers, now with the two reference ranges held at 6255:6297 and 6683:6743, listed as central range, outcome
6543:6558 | -1.8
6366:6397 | 0.3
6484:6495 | 0.2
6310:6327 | 0.5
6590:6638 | -1.4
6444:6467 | -0.1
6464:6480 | 0.3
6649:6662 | 0.7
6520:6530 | -0.3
